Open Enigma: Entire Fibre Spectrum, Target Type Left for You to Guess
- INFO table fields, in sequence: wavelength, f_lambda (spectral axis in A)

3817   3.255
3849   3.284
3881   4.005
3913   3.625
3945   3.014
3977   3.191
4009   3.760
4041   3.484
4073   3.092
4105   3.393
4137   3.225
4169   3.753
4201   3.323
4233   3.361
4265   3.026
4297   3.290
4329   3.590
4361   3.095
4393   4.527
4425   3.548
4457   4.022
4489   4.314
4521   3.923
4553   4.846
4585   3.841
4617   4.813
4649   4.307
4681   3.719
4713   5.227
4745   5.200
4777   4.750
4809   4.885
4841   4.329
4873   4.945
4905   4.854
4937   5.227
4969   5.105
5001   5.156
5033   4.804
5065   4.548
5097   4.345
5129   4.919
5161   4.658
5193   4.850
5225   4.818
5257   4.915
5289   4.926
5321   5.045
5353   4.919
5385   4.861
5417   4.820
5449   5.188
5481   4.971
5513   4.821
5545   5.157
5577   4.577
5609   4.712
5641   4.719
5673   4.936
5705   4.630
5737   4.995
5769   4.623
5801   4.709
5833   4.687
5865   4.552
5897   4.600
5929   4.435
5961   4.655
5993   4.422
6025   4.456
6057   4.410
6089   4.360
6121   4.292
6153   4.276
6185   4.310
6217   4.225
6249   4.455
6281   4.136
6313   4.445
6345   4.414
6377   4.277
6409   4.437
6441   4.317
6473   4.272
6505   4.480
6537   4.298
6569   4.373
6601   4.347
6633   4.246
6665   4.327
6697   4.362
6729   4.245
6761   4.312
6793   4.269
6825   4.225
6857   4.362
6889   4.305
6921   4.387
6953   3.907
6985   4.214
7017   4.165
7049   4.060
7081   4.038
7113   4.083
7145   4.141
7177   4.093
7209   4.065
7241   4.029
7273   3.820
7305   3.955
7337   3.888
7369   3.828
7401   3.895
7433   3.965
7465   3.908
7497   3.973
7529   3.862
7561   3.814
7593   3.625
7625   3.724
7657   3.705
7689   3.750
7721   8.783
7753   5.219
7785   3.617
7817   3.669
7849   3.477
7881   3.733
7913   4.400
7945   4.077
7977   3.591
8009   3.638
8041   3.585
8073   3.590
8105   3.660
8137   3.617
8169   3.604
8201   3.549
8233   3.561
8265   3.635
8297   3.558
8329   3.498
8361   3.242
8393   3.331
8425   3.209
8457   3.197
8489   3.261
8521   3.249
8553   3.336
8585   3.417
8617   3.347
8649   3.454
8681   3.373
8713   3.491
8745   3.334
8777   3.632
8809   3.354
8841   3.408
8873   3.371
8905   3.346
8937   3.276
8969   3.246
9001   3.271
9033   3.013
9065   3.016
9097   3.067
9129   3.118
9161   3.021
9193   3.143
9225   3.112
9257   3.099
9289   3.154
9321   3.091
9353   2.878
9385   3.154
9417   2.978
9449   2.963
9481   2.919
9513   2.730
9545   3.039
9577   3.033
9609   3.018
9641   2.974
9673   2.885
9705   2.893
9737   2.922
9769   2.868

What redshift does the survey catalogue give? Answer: 0.178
